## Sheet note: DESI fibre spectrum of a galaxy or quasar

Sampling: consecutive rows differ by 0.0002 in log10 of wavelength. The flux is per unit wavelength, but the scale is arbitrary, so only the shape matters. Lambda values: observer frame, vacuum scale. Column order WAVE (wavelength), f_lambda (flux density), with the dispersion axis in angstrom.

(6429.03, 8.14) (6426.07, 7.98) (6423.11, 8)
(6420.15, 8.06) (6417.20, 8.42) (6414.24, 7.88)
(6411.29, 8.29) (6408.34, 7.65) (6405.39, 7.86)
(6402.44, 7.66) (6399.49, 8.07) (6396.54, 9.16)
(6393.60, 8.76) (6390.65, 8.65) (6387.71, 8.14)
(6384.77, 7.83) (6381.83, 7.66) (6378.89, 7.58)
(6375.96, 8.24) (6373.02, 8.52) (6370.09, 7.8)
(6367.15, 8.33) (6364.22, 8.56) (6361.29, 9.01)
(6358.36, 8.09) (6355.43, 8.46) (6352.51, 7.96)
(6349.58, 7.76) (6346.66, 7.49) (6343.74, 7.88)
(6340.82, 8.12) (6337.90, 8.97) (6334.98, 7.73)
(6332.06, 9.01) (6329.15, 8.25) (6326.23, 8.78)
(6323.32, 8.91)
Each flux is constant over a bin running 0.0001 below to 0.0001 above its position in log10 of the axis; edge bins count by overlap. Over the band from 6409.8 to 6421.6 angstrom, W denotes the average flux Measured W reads 8.17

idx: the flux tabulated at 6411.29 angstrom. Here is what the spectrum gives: 8.29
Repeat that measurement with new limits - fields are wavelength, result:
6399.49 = 8.07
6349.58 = 7.76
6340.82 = 8.12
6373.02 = 8.52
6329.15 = 8.25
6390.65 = 8.65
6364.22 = 8.56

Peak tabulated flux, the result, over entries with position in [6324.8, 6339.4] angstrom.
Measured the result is 9.01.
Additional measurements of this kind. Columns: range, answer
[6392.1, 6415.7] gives 9.16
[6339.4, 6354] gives 8.12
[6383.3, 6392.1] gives 8.65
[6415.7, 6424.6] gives 8.42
